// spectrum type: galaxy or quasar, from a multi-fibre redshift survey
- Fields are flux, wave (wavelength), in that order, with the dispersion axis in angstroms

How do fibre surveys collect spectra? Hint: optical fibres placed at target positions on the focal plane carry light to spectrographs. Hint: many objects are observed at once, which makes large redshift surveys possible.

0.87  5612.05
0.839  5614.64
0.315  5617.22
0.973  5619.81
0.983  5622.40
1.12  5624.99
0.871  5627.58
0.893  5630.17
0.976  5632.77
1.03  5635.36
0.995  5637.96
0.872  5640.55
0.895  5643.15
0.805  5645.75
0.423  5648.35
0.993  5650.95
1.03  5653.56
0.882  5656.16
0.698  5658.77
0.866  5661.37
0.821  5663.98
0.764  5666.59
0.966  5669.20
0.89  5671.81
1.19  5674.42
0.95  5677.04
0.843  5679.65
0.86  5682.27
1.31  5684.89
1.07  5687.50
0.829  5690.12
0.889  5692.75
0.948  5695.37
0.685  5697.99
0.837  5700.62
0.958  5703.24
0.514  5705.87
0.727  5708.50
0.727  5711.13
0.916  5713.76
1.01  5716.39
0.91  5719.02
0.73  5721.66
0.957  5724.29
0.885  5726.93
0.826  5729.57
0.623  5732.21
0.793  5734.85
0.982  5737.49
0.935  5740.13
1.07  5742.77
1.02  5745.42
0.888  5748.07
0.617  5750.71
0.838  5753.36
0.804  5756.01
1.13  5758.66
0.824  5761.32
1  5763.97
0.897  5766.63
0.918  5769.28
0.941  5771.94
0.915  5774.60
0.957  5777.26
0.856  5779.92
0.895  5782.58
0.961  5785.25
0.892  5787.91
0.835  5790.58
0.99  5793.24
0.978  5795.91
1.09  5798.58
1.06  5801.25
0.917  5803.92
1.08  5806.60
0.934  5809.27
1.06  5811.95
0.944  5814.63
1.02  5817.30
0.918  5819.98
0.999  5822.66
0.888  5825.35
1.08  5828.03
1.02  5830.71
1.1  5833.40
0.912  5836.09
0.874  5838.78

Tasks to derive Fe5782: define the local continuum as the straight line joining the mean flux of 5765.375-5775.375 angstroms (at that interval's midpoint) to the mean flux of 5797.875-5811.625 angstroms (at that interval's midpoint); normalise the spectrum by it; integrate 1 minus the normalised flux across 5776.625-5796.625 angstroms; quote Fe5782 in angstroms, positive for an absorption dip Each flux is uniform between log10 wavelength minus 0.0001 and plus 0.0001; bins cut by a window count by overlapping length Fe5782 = 1.0 angstroms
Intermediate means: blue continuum 0.918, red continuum 1.02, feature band 0.918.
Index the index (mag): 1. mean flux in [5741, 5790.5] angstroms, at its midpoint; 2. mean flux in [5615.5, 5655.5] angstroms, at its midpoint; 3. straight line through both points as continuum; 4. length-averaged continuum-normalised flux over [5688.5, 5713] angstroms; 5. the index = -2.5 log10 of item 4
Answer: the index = 0.13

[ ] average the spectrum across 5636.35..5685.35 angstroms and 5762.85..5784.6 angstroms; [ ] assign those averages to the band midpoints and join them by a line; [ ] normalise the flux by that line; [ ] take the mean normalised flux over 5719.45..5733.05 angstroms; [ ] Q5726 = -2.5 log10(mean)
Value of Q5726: 0.12 mag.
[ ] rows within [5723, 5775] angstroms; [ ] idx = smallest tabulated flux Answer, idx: 0.617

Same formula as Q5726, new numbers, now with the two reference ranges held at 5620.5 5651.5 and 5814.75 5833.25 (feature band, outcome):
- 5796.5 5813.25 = -0.04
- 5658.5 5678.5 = 0.02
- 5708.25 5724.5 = 0.10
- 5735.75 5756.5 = 0.07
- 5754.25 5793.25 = 0.06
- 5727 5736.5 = 0.22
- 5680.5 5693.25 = -0.07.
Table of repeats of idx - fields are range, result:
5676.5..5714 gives 0.514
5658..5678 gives 0.698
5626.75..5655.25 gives 0.423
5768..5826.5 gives 0.835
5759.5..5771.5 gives 0.824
